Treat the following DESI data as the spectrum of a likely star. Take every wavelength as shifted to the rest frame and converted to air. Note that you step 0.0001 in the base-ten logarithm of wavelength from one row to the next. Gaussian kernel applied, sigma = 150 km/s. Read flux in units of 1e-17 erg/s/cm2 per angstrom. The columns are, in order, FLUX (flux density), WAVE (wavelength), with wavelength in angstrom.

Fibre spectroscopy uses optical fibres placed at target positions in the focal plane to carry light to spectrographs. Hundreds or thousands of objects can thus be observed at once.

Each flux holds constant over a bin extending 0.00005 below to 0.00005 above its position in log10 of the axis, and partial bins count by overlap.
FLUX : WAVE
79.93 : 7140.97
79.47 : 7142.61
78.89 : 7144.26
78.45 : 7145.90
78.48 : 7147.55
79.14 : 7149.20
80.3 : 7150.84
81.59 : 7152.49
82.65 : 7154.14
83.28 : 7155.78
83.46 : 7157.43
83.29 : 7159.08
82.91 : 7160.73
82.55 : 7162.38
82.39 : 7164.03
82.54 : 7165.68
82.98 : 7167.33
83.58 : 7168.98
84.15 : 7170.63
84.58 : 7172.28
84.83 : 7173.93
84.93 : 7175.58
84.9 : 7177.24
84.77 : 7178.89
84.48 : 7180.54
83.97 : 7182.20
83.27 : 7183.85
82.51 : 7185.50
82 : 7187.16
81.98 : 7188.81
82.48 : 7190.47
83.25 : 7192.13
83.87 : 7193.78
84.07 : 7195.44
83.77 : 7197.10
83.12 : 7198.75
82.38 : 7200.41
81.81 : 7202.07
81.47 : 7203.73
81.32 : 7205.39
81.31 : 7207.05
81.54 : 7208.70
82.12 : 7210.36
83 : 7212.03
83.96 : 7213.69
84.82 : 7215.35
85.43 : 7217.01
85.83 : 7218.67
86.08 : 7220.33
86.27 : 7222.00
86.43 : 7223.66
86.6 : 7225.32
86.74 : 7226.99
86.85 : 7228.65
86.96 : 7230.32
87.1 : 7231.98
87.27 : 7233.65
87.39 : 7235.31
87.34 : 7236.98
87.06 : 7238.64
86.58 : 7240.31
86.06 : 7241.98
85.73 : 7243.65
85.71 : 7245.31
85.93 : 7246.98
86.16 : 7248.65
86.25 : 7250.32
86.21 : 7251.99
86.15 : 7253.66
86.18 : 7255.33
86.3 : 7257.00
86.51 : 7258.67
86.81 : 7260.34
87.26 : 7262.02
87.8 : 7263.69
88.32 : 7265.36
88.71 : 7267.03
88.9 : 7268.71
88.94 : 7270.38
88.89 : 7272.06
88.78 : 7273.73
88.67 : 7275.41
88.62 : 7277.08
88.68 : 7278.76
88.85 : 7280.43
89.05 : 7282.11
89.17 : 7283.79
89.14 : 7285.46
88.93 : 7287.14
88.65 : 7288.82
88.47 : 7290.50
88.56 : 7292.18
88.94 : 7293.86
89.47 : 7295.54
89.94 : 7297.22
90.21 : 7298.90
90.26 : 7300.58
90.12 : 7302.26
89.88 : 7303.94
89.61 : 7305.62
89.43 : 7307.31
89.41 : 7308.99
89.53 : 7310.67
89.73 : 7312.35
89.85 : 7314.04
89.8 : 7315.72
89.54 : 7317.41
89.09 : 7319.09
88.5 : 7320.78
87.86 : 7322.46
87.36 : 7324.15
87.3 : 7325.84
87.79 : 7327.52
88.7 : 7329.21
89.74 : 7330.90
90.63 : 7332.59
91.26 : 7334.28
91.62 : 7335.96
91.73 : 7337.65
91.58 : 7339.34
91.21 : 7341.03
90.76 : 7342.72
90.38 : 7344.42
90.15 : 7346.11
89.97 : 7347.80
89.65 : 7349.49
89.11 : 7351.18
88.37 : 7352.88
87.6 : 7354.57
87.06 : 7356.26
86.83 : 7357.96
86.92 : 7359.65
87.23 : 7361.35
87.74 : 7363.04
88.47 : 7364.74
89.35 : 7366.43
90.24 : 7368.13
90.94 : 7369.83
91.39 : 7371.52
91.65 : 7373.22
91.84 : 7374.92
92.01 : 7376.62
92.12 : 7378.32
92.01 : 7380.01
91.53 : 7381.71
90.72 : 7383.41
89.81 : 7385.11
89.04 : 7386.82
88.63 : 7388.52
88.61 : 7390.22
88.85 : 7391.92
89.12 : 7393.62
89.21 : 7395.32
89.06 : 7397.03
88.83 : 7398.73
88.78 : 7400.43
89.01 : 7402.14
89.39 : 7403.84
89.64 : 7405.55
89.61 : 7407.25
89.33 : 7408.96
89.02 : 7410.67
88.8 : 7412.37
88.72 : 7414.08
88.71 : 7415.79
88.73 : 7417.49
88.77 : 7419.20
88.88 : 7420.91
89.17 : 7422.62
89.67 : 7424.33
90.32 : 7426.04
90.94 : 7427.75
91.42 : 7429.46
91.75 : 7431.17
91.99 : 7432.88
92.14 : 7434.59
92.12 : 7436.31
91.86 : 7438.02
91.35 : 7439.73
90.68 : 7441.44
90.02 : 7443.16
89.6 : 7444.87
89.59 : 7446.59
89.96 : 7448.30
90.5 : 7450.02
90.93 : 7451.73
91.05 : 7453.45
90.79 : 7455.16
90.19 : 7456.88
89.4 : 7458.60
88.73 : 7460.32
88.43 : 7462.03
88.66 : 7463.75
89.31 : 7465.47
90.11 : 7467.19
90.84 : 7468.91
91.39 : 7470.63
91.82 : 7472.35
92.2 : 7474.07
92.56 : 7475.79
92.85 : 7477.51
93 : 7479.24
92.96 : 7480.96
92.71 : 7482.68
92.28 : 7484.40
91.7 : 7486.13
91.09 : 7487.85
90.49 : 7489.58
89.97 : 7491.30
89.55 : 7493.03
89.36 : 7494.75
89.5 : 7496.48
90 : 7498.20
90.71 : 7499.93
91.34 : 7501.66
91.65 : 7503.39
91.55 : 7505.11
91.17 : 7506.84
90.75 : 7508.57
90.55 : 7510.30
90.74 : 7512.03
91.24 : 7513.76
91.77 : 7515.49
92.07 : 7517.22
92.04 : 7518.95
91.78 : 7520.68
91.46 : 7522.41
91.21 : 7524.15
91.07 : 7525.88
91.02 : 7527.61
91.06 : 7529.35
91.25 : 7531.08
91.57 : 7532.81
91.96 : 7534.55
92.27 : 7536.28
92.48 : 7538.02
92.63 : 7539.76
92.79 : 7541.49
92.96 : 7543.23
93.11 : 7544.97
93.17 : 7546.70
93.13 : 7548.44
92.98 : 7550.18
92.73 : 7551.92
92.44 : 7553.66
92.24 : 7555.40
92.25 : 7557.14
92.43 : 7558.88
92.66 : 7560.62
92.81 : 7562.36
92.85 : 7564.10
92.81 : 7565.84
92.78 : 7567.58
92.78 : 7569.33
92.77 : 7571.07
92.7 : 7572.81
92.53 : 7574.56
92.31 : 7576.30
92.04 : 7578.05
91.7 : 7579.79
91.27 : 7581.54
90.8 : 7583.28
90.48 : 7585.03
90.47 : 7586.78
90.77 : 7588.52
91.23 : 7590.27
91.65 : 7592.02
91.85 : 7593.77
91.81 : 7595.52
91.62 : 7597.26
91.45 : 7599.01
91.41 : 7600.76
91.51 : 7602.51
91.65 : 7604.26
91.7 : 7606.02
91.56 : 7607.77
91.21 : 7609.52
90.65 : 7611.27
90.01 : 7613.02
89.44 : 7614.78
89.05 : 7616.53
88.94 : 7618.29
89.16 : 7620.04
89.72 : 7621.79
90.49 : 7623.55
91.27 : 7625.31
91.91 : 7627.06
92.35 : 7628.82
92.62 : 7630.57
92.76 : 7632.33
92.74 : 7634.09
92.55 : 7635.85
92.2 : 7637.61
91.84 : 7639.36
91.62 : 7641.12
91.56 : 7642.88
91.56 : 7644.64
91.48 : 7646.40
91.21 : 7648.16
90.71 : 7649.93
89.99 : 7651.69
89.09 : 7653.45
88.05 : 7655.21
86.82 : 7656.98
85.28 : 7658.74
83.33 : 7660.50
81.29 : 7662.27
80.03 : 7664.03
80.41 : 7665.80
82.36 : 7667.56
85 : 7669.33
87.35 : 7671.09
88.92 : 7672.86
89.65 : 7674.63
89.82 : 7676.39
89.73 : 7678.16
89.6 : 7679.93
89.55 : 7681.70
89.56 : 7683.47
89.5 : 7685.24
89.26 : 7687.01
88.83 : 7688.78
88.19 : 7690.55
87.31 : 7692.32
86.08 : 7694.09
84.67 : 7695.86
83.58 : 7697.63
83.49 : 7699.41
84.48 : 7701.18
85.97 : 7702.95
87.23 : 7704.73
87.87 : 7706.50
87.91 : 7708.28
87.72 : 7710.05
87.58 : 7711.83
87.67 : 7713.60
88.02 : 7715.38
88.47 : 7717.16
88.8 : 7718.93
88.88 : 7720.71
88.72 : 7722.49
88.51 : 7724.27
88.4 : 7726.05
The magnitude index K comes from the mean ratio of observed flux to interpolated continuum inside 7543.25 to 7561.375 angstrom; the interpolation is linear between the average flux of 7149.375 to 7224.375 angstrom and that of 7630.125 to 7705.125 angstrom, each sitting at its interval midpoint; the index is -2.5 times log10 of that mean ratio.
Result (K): -0.070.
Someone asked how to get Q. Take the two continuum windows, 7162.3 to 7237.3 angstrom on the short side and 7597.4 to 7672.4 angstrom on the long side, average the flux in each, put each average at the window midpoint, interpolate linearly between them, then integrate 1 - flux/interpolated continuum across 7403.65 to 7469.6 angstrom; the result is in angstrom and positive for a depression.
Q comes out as -2.3 angstrom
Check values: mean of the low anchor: 84.1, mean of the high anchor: 89.4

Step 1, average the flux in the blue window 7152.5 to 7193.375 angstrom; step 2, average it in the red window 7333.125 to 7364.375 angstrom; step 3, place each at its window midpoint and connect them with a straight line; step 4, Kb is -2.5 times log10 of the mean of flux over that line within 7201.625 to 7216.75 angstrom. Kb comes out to 0.03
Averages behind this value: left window 83.4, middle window 82.5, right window 89.4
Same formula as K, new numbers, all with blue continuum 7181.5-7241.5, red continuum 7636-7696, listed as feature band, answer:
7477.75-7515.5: -0.053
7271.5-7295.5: -0.048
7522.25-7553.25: -0.062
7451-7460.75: -0.047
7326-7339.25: -0.059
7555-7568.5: -0.065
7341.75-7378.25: -0.048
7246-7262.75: -0.020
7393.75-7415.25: -0.039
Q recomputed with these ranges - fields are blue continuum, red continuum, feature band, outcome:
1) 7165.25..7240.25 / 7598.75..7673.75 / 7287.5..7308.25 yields -1.0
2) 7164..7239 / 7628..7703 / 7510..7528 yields -0.9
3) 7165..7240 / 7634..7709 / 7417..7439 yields -1.2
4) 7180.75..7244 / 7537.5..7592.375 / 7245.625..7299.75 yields -1.4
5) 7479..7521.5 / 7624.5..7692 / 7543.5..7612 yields -1.5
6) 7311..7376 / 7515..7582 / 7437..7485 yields 0.1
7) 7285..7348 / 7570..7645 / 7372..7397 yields -0.1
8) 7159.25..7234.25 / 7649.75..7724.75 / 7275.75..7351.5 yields -4.3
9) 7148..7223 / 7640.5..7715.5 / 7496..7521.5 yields -1.5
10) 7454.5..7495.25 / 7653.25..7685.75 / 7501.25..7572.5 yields -2.1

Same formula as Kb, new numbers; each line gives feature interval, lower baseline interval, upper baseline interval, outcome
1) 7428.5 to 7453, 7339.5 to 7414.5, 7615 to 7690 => -0.02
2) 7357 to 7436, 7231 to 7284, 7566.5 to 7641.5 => -0.01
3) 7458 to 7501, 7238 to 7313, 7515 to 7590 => 0.00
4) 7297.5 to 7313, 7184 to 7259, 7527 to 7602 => -0.04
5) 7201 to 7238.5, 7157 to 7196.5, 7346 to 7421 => 0.00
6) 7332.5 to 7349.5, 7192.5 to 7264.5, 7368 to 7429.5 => -0.03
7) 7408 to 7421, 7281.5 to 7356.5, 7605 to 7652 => 0.01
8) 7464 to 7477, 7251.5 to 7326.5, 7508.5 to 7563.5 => 0.00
